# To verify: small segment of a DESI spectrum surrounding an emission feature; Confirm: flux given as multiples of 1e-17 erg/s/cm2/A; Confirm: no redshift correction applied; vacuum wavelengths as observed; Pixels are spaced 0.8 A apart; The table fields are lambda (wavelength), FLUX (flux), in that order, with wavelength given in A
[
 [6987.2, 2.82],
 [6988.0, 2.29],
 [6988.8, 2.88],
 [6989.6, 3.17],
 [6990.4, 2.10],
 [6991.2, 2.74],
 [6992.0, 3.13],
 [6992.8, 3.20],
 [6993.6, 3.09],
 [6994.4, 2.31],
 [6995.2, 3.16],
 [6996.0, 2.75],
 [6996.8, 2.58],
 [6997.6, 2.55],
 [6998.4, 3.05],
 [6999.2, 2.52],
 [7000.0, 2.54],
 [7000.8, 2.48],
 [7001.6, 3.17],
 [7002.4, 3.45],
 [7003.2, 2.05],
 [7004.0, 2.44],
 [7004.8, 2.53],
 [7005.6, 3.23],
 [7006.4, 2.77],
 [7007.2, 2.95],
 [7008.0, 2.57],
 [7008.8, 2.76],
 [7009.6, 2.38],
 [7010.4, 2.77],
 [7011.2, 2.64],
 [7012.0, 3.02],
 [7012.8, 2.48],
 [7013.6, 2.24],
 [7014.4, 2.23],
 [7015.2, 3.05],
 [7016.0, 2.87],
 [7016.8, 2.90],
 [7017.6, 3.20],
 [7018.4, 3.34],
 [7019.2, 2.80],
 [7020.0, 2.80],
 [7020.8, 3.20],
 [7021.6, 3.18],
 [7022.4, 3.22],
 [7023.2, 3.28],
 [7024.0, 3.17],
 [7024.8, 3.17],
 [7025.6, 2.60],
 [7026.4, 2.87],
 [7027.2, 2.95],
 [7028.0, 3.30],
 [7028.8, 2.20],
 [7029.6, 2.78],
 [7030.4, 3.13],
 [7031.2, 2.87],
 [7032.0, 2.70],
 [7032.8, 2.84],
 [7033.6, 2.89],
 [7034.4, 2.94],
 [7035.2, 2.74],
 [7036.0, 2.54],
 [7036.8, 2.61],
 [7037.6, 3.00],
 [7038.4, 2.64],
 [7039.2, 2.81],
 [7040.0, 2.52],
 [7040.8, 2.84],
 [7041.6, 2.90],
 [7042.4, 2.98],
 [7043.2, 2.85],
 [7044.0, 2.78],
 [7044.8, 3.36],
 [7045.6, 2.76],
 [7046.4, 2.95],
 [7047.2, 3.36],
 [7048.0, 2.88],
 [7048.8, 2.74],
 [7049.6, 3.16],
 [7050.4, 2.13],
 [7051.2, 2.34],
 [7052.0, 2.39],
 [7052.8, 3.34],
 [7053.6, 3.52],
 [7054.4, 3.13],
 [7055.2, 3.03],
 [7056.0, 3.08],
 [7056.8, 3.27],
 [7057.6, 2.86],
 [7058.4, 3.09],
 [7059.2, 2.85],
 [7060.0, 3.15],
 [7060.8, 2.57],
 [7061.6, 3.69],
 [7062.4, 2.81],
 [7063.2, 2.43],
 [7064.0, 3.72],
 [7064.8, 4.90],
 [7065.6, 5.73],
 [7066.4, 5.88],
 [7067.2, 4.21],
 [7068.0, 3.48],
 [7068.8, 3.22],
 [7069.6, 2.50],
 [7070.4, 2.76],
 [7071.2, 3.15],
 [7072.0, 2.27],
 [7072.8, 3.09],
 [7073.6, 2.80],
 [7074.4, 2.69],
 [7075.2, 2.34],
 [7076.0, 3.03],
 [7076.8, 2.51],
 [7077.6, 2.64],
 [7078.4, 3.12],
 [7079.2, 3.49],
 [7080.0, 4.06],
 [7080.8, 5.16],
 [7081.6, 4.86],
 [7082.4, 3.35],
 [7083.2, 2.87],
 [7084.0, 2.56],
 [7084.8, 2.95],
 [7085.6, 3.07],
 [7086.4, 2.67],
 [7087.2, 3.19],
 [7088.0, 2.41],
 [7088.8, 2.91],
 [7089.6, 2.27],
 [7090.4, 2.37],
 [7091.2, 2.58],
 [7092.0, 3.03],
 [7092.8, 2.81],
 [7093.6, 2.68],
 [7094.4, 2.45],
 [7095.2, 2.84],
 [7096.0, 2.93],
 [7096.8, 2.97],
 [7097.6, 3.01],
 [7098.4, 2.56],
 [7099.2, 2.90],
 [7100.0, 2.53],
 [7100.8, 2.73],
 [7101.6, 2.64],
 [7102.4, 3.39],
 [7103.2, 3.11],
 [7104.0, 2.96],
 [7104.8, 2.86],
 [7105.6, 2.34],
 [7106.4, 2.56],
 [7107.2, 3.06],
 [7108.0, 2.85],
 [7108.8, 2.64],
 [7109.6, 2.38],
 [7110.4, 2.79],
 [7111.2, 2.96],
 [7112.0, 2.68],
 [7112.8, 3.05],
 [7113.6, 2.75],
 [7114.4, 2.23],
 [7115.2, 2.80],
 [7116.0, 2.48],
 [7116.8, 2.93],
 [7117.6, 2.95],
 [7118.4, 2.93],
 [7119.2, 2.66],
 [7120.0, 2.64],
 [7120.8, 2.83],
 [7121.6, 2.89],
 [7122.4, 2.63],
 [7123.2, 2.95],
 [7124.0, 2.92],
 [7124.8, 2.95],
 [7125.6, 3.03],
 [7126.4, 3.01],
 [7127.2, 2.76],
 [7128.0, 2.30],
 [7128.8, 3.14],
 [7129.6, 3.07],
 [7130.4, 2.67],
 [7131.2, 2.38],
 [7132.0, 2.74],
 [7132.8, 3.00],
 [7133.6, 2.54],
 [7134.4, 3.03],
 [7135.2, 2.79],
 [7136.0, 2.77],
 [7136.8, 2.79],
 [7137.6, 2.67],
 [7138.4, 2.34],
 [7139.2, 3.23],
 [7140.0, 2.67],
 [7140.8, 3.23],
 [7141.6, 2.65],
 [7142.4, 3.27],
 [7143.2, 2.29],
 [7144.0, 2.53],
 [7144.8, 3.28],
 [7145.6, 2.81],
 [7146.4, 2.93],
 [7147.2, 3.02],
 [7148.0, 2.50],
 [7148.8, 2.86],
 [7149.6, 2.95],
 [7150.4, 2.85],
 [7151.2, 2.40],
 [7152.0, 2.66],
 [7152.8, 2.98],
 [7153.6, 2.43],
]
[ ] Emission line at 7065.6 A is [S II] 6716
